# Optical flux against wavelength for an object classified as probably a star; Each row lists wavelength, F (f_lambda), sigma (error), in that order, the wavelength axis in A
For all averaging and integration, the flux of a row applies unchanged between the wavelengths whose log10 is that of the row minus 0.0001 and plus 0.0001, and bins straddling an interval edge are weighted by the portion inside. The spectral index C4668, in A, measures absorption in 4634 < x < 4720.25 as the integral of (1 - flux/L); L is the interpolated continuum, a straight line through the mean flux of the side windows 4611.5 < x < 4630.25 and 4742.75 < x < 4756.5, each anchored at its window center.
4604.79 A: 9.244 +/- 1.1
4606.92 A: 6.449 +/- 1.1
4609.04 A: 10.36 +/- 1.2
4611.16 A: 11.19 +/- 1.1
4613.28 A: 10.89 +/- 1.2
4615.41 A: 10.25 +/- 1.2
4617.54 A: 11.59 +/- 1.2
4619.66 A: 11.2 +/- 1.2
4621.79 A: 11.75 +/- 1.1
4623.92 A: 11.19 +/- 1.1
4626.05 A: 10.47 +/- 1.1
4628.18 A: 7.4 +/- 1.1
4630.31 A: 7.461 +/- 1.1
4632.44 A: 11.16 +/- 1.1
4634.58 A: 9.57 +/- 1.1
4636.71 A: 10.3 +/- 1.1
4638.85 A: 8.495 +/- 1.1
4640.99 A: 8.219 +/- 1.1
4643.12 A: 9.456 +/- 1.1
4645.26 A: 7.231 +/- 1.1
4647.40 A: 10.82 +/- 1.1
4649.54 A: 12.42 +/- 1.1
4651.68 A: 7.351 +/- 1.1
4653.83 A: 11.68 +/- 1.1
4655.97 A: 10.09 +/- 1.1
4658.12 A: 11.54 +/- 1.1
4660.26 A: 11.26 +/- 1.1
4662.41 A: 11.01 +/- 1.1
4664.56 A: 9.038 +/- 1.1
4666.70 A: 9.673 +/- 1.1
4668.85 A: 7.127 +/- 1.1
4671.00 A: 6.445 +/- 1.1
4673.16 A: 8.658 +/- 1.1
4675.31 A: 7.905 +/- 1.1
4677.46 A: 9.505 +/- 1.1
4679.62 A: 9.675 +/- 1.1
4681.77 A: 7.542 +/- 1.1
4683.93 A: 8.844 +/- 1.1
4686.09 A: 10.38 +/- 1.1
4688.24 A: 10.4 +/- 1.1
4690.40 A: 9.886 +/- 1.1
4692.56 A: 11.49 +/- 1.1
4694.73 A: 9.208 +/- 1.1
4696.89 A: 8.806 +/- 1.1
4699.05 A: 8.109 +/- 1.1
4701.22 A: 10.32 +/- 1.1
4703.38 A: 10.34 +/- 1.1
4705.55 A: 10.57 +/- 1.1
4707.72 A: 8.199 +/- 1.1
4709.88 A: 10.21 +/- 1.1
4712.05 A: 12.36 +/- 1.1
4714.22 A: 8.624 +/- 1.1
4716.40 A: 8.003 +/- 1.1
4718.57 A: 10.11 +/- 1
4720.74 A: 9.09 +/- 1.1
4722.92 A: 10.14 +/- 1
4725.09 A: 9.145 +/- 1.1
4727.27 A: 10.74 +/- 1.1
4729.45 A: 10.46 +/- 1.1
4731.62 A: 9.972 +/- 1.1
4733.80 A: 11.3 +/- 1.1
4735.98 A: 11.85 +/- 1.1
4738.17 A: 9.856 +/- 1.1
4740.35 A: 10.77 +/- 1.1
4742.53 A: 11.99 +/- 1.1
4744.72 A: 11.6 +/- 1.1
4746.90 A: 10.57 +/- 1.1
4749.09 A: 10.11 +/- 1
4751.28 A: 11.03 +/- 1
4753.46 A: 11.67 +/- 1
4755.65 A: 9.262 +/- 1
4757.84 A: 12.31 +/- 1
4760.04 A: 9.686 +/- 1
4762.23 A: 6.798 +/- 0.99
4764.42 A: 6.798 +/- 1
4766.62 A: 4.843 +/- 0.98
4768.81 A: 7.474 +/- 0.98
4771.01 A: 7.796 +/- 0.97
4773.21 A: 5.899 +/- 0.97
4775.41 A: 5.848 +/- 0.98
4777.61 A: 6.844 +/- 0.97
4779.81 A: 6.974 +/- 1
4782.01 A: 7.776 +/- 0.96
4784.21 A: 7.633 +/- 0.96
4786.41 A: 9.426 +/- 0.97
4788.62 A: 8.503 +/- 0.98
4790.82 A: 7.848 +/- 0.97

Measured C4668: 8.9 A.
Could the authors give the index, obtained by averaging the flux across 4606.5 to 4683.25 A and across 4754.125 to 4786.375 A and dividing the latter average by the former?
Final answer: 0.80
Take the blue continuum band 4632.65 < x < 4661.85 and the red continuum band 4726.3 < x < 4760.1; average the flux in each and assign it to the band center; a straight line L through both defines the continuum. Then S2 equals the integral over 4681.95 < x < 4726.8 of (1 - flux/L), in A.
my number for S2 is 3.4 A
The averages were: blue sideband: 9.94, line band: 9.68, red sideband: 10.9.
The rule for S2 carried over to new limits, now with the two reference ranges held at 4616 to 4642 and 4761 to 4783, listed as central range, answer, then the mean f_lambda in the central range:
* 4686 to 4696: -2.0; 10.2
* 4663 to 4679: 0.9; 8.45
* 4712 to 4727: -3.1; 9.51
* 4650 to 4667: -2.0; 10.3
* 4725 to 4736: -4.2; 10.6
